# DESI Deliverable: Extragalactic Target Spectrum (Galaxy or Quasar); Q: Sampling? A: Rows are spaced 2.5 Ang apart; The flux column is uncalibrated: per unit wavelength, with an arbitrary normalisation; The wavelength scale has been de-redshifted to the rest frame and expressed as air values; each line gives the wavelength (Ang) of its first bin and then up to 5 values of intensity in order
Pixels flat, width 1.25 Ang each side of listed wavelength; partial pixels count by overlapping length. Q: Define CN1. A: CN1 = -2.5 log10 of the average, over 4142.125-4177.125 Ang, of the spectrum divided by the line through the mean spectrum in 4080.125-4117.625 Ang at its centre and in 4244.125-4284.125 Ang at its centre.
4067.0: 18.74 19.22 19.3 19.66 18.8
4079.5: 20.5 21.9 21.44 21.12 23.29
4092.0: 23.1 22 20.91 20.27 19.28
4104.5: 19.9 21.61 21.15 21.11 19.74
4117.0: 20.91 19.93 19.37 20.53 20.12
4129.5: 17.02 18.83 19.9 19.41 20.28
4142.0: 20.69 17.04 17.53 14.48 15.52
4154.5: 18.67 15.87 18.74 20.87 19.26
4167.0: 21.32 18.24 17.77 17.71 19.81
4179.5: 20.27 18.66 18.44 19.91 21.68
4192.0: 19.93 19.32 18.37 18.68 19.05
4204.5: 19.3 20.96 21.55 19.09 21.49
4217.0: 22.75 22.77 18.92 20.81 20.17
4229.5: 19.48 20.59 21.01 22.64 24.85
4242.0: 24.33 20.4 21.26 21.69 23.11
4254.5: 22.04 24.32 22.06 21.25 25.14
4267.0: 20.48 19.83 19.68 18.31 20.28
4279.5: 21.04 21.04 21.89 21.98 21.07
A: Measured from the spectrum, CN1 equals 0.18 mag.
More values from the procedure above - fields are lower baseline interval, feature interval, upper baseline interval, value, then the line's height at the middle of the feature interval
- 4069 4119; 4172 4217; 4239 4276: 0.09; 21.4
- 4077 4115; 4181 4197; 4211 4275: 0.10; 21.4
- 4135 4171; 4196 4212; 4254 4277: 0.01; 19.8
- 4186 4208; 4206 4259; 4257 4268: -0.02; 21.2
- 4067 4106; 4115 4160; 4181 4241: 0.11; 20.6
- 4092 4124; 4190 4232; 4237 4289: 0.06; 21.4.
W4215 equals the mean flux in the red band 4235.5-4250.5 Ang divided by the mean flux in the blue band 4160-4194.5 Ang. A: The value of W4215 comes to 1.2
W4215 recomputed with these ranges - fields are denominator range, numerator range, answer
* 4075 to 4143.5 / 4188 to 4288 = 1.03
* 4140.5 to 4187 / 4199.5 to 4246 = 1.14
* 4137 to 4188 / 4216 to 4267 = 1.18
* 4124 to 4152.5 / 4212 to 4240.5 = 1.15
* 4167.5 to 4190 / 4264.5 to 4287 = 1.08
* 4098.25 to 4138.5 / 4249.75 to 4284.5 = 1.08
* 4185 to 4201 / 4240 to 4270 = 1.14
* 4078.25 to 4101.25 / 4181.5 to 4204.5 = 0.90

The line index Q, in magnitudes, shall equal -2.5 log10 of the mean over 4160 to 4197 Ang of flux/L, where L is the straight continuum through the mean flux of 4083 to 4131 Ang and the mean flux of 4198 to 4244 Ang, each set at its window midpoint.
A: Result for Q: 0.076 mag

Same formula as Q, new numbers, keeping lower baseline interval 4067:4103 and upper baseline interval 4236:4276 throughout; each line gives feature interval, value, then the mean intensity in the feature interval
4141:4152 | 0.23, 17.1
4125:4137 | 0.10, 19.1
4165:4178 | 0.13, 19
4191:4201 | 0.13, 19.1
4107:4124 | 0.02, 20.5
